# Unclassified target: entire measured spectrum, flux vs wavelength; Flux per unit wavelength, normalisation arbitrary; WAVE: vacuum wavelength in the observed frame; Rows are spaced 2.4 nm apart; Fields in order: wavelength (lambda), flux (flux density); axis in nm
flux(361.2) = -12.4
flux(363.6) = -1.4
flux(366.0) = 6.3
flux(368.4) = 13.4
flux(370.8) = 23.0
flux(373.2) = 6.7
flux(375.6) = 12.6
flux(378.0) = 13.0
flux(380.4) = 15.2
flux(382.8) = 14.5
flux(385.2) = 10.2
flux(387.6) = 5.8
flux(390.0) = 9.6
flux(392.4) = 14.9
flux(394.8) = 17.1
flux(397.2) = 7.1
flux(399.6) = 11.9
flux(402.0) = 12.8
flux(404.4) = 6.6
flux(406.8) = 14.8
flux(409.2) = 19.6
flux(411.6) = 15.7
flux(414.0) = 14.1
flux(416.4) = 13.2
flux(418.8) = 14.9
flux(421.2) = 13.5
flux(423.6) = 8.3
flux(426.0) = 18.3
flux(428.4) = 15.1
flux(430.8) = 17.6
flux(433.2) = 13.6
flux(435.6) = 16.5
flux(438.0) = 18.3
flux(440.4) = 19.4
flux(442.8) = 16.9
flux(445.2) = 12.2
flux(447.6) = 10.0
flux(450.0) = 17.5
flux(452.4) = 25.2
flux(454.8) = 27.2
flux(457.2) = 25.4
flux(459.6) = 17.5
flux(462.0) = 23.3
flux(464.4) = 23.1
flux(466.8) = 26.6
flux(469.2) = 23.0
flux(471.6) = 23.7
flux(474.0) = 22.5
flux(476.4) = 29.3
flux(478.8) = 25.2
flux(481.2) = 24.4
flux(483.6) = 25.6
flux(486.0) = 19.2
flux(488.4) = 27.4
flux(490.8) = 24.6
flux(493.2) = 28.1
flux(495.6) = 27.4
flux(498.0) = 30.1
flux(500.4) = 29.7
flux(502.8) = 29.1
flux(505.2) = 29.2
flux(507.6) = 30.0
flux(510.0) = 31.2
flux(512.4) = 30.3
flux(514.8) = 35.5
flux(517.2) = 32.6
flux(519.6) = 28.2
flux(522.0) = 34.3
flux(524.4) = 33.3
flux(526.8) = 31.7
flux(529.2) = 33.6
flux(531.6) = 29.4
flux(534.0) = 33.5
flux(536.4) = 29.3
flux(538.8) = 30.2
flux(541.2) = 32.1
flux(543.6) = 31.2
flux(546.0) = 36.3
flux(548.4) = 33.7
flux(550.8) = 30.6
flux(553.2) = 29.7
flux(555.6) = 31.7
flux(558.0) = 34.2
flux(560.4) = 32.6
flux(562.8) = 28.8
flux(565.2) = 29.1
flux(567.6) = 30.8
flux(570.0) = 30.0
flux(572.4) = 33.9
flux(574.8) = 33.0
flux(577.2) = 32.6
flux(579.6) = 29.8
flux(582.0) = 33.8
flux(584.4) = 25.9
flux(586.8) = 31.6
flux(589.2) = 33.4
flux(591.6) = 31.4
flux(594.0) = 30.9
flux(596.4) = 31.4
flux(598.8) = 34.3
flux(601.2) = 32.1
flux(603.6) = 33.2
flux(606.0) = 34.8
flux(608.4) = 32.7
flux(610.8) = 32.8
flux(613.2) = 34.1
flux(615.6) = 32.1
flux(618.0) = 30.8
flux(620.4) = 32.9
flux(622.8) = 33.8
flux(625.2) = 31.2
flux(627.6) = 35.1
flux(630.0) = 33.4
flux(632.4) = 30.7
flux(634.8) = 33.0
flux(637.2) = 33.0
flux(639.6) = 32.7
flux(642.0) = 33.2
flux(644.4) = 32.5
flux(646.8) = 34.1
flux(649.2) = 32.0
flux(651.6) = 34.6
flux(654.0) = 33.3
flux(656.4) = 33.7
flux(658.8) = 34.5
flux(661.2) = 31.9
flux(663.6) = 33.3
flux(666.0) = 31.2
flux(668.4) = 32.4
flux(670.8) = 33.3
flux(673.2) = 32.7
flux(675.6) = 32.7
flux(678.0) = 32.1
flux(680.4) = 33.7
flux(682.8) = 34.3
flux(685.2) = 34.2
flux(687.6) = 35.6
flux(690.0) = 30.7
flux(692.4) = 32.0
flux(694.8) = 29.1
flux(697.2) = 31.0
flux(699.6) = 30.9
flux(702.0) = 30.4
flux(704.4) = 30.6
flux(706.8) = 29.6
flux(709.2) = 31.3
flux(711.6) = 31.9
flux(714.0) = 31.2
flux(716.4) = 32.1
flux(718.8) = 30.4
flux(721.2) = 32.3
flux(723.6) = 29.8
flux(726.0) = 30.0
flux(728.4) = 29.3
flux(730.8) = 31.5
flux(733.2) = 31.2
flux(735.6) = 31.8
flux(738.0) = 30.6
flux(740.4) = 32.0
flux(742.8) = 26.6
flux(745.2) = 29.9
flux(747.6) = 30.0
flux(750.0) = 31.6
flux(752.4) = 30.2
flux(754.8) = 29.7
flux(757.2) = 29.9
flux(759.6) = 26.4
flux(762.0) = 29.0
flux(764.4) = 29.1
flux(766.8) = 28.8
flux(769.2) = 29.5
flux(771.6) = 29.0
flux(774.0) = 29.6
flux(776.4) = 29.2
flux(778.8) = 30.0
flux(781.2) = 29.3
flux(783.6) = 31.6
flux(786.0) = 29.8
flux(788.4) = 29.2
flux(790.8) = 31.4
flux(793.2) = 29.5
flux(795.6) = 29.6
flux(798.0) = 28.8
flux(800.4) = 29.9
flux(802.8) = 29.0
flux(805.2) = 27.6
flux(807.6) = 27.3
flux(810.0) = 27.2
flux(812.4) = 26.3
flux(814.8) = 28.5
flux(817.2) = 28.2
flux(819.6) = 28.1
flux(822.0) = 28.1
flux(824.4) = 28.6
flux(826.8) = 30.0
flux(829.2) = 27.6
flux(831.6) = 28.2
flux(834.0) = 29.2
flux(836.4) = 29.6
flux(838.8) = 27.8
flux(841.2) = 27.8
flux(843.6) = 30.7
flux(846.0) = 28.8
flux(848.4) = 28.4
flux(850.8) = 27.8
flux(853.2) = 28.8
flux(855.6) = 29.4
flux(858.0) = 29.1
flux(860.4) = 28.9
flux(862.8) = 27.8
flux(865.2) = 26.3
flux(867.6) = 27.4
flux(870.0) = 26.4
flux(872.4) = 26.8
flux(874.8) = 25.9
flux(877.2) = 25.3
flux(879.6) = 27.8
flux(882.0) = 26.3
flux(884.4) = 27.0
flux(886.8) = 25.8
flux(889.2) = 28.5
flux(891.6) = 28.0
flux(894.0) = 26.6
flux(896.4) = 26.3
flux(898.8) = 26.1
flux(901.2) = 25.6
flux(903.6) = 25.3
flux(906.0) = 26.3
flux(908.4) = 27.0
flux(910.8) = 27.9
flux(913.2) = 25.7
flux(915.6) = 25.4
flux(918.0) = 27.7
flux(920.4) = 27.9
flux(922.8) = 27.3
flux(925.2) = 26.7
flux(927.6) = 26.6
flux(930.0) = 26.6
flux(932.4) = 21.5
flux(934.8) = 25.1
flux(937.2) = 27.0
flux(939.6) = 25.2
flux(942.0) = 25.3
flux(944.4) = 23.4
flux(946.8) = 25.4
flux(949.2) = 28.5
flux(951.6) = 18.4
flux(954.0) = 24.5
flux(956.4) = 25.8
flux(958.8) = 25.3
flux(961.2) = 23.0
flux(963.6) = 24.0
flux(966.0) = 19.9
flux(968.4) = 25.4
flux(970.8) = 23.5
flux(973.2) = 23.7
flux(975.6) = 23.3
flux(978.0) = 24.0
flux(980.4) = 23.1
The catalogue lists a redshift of 0.130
